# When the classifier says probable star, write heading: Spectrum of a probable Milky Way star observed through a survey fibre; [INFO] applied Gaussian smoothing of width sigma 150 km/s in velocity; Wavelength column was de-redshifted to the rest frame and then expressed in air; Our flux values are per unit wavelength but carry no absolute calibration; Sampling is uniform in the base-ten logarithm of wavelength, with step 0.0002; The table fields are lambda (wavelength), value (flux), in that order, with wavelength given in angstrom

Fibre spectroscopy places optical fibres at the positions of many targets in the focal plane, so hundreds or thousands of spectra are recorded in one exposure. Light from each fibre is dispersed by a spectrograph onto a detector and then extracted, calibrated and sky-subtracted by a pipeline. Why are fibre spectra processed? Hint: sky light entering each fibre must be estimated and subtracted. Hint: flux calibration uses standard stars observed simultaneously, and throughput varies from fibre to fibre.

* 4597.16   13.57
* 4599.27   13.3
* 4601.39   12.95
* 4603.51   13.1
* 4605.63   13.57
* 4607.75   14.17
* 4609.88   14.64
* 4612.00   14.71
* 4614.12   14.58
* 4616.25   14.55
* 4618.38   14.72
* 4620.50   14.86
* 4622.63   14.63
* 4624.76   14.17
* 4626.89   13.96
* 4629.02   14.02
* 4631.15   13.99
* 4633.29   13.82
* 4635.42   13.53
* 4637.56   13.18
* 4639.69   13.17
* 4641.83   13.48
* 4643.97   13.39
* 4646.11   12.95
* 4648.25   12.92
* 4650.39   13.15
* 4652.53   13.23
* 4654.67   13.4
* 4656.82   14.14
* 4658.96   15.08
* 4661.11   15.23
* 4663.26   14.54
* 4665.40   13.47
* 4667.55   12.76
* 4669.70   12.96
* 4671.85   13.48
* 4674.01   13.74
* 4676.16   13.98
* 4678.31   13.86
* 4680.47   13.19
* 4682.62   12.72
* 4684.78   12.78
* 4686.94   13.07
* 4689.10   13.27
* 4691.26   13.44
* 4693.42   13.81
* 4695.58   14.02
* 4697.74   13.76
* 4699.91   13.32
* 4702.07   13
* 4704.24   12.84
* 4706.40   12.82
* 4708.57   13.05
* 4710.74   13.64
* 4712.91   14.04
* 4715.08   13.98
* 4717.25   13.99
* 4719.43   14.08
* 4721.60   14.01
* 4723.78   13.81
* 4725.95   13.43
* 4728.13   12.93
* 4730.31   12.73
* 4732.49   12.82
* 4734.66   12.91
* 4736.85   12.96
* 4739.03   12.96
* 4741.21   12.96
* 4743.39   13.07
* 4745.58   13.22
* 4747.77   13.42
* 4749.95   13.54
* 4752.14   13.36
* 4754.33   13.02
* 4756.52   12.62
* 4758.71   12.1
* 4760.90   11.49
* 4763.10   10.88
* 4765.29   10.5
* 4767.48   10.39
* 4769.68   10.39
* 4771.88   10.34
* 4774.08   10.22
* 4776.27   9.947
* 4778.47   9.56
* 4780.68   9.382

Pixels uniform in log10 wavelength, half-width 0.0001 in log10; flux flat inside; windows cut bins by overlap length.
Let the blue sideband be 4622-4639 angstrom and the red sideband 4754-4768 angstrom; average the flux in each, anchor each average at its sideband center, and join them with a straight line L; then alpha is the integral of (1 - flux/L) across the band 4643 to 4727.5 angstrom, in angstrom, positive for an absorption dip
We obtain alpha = -4.3 angstrom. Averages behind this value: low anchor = 13.9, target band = 13.5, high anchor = 11.5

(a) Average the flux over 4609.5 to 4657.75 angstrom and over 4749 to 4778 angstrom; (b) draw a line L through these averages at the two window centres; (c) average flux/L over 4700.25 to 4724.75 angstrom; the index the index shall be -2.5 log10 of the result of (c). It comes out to -0.10 mag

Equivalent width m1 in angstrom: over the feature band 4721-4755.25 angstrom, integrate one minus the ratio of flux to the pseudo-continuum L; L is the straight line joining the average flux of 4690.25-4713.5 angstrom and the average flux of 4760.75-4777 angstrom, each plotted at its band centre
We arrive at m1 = -4.0 angstrom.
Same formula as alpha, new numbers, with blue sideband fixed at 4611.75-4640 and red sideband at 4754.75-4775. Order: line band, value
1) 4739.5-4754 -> -2.2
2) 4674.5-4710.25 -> -1.8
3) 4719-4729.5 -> -1.4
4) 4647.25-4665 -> -0.6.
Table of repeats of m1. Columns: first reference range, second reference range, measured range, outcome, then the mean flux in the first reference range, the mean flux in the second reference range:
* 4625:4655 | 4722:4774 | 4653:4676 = -1.12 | 13.5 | 12.4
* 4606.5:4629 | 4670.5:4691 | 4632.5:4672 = 0.77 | 14.5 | 13.3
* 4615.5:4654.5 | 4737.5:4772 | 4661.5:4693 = -0.53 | 13.7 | 12.2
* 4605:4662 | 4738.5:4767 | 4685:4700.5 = -0.30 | 14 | 12.5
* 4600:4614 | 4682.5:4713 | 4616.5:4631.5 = -0.63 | 13.9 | 13.3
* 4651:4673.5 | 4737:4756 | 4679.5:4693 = 0.51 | 13.8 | 13.2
